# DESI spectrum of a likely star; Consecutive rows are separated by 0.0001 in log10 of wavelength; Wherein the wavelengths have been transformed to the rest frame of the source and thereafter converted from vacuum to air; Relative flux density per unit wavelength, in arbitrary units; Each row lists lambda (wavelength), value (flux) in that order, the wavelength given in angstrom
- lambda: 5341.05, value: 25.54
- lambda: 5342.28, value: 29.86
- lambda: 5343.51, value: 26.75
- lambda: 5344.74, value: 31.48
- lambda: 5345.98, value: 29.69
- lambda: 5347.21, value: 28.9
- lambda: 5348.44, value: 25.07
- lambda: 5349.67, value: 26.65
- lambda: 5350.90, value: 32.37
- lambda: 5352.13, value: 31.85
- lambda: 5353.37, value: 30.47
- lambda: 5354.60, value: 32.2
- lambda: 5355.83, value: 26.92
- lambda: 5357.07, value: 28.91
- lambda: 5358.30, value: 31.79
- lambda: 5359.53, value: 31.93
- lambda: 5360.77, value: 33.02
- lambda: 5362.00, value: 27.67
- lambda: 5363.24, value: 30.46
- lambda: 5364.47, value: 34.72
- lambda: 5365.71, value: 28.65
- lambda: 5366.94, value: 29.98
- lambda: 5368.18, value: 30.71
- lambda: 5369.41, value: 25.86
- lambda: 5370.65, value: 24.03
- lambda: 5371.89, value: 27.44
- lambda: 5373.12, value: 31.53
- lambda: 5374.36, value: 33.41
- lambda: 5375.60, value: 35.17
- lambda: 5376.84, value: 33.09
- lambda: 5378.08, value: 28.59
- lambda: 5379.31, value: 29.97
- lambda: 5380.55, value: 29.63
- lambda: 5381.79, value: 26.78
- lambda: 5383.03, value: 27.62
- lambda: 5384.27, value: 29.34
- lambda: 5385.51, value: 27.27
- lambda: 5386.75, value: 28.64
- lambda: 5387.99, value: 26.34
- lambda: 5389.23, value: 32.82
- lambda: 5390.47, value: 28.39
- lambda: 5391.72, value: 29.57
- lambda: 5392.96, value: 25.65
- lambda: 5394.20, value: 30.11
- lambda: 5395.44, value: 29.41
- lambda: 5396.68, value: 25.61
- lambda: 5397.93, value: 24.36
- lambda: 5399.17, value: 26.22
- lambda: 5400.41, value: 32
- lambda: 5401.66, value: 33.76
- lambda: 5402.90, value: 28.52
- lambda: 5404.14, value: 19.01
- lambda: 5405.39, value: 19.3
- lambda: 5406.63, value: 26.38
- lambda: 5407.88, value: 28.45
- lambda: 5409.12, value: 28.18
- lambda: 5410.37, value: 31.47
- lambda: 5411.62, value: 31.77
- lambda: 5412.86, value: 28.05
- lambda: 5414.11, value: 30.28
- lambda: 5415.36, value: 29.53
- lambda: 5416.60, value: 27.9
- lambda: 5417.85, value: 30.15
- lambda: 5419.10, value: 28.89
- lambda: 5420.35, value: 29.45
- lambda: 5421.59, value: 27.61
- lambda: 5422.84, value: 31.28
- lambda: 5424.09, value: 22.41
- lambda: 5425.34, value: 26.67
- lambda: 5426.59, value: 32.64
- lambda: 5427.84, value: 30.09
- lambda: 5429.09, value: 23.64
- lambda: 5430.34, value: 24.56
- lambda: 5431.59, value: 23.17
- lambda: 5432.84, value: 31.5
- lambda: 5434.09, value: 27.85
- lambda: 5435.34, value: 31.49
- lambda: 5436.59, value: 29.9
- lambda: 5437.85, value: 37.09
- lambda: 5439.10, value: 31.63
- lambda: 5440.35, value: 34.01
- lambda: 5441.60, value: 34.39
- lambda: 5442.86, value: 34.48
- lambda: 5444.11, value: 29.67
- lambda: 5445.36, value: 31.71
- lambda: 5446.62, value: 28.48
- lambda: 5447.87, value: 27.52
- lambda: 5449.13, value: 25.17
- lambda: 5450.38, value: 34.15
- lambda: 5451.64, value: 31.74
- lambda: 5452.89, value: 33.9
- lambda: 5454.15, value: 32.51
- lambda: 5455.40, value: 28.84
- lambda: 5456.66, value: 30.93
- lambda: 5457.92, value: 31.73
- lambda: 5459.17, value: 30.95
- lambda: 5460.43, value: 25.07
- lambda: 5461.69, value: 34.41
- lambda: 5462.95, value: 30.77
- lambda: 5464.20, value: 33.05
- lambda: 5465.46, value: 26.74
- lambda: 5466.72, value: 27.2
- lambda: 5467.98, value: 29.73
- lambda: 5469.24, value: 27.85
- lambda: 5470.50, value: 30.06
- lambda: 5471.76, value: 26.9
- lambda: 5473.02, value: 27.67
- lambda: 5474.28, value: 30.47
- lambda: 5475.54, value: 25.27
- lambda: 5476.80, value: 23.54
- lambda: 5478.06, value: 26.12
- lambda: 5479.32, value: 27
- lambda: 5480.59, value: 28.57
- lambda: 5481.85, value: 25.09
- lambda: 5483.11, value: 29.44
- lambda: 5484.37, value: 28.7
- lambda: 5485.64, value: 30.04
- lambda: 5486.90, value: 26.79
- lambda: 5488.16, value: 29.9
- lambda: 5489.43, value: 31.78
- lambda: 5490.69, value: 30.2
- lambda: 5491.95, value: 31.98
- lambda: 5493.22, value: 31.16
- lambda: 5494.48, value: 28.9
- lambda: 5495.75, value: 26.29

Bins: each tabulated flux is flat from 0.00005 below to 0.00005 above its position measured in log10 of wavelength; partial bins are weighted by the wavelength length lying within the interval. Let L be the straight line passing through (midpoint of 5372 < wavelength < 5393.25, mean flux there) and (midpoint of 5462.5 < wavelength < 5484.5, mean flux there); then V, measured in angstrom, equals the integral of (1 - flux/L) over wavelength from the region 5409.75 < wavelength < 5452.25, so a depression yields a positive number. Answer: -1.4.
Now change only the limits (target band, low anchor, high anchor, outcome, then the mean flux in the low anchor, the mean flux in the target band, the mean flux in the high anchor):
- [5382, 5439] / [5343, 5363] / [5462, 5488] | 1.29 angstrom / 29.7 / 28.3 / 28.2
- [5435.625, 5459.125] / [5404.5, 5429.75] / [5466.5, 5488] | -3.04 angstrom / 28.1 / 31.5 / 27.7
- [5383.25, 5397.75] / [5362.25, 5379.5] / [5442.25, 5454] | 0.98 angstrom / 30.2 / 28.3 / 30.8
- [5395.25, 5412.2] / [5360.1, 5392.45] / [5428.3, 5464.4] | 1.45 angstrom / 29.6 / 27.4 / 30.5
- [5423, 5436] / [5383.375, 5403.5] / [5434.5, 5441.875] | 1.83 angstrom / 28.6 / 27.6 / 32.9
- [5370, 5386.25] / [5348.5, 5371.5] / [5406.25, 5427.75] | -0.01 angstrom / 29.8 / 29.5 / 28.9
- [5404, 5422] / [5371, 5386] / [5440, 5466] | 1.42 angstrom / 29.9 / 28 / 30.9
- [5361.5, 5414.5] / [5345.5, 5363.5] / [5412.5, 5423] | 1.36 angstrom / 29.9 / 28.7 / 29.2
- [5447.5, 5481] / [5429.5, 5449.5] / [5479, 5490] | 0.13 angstrom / 30.2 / 29.2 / 28.6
